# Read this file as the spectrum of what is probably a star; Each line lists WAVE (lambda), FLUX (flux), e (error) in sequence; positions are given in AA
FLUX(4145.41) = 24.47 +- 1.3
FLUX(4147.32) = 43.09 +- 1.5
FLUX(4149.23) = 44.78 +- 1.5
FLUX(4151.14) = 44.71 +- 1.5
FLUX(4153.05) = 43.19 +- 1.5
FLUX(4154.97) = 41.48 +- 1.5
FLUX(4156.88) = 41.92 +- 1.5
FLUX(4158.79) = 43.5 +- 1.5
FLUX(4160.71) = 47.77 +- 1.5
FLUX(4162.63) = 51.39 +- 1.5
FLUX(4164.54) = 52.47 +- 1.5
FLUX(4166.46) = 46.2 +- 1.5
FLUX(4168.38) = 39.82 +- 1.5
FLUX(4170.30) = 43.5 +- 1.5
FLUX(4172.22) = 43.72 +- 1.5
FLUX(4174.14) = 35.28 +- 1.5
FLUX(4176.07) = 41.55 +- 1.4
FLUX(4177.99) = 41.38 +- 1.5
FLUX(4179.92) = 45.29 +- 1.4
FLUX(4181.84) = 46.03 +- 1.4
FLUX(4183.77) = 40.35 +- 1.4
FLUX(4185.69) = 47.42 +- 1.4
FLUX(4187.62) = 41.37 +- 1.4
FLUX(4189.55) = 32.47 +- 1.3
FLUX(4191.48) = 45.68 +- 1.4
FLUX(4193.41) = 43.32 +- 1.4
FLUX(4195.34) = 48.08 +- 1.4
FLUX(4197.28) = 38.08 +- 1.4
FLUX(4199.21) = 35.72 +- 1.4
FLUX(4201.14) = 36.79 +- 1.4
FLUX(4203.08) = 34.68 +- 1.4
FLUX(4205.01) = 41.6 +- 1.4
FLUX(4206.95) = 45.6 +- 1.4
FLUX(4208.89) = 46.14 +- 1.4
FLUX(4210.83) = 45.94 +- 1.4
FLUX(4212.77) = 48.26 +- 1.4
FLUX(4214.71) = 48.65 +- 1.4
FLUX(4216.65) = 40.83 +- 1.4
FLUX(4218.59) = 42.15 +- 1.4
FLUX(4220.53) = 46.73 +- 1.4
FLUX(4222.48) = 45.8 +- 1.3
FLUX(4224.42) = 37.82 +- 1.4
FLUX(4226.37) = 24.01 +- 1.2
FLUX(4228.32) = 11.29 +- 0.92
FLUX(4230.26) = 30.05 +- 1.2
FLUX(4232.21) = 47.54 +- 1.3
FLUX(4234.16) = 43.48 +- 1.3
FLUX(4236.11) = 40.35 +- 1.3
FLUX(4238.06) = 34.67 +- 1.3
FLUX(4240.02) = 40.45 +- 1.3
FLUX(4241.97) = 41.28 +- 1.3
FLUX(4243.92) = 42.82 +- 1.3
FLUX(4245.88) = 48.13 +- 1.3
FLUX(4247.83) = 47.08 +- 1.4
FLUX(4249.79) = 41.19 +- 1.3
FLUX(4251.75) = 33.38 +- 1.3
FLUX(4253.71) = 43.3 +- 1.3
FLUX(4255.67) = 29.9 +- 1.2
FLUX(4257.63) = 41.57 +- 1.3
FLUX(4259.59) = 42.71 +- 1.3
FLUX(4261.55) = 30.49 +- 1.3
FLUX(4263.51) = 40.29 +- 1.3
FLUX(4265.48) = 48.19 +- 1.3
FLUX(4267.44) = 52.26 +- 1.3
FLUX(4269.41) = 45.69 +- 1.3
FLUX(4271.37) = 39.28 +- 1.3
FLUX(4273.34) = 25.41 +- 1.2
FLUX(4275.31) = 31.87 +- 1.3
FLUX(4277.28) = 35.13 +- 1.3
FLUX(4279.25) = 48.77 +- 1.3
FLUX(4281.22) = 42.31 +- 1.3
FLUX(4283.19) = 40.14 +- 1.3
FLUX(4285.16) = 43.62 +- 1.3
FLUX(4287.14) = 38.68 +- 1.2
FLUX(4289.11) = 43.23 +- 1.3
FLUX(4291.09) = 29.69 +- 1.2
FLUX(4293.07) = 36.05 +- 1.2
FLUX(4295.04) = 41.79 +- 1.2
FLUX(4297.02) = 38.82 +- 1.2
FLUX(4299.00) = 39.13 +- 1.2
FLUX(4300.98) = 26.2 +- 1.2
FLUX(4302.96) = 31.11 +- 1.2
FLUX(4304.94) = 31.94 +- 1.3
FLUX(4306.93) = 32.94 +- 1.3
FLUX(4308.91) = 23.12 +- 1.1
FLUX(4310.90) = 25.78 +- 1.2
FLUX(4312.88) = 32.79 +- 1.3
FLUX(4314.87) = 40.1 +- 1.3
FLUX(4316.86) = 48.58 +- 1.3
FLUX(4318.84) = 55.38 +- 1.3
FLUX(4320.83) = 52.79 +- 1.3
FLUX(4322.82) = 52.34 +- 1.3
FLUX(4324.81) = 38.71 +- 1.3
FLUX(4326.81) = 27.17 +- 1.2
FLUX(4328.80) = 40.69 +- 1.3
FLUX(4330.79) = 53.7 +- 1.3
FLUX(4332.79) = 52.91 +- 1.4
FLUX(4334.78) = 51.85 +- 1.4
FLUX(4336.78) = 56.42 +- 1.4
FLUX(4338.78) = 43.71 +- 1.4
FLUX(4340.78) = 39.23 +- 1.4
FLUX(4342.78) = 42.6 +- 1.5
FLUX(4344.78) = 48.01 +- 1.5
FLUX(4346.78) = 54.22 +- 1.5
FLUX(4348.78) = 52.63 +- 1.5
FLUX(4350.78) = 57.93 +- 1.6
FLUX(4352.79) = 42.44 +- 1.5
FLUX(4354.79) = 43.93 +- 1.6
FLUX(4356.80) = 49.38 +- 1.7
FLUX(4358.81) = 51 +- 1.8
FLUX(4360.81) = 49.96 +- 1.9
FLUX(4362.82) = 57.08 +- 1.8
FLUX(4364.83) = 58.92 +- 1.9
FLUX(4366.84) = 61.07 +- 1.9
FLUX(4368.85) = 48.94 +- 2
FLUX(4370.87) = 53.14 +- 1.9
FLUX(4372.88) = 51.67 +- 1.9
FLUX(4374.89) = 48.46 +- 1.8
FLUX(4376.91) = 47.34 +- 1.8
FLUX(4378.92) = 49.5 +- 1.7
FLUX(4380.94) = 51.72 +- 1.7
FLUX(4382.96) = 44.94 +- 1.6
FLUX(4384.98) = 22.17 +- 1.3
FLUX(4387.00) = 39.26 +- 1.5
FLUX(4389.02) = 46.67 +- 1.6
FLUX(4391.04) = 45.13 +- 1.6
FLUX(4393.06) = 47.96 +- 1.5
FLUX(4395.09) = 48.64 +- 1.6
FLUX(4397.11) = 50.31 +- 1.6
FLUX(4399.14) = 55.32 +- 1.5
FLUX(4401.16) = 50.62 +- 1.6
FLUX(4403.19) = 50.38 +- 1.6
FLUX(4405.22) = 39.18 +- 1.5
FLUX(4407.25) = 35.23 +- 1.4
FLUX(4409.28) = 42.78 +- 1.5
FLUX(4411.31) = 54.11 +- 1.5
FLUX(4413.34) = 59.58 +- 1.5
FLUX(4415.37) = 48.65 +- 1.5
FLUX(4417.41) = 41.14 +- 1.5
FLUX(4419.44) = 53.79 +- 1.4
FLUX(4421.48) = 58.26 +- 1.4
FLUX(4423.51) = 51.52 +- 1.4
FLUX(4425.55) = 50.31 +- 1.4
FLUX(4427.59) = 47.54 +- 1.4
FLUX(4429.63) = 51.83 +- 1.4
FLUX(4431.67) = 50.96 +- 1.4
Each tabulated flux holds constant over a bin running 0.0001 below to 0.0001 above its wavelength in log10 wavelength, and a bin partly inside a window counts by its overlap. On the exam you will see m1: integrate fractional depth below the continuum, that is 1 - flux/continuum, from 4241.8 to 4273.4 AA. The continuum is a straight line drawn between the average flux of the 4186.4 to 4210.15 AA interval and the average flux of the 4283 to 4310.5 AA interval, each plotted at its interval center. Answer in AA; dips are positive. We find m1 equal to -3.2 AA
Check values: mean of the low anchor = 40.9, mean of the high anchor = 35.1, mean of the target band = 41.2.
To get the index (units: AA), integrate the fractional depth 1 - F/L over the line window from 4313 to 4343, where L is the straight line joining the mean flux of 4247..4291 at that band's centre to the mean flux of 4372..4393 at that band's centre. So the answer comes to -2.6 AA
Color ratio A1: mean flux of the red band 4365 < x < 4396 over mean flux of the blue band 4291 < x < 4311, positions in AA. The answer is 1.44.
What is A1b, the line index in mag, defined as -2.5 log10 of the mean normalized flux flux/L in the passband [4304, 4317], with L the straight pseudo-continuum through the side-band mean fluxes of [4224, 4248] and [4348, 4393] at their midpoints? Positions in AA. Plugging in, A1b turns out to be 0.32 mag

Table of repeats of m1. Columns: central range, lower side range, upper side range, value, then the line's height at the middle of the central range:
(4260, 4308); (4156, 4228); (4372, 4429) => 7.1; 44.7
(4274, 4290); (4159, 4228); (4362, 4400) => 1.8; 45.4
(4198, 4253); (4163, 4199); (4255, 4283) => 1.6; 41.3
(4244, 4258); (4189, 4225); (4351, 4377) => 1.3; 45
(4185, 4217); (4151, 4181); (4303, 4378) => 1.5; 44.4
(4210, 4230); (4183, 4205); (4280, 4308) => 0.4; 39.5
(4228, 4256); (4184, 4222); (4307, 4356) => 2.6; 43.2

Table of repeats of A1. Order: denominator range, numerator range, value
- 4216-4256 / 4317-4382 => 1.28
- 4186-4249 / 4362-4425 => 1.20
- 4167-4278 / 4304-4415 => 1.15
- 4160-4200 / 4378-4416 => 1.07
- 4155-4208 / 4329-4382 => 1.19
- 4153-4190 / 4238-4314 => 0.87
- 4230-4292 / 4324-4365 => 1.19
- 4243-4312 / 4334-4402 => 1.29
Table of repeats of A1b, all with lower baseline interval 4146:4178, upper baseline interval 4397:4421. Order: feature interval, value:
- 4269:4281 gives 0.217 mag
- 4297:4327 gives 0.237 mag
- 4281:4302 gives 0.214 mag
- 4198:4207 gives 0.166 mag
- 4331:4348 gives -0.038 mag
